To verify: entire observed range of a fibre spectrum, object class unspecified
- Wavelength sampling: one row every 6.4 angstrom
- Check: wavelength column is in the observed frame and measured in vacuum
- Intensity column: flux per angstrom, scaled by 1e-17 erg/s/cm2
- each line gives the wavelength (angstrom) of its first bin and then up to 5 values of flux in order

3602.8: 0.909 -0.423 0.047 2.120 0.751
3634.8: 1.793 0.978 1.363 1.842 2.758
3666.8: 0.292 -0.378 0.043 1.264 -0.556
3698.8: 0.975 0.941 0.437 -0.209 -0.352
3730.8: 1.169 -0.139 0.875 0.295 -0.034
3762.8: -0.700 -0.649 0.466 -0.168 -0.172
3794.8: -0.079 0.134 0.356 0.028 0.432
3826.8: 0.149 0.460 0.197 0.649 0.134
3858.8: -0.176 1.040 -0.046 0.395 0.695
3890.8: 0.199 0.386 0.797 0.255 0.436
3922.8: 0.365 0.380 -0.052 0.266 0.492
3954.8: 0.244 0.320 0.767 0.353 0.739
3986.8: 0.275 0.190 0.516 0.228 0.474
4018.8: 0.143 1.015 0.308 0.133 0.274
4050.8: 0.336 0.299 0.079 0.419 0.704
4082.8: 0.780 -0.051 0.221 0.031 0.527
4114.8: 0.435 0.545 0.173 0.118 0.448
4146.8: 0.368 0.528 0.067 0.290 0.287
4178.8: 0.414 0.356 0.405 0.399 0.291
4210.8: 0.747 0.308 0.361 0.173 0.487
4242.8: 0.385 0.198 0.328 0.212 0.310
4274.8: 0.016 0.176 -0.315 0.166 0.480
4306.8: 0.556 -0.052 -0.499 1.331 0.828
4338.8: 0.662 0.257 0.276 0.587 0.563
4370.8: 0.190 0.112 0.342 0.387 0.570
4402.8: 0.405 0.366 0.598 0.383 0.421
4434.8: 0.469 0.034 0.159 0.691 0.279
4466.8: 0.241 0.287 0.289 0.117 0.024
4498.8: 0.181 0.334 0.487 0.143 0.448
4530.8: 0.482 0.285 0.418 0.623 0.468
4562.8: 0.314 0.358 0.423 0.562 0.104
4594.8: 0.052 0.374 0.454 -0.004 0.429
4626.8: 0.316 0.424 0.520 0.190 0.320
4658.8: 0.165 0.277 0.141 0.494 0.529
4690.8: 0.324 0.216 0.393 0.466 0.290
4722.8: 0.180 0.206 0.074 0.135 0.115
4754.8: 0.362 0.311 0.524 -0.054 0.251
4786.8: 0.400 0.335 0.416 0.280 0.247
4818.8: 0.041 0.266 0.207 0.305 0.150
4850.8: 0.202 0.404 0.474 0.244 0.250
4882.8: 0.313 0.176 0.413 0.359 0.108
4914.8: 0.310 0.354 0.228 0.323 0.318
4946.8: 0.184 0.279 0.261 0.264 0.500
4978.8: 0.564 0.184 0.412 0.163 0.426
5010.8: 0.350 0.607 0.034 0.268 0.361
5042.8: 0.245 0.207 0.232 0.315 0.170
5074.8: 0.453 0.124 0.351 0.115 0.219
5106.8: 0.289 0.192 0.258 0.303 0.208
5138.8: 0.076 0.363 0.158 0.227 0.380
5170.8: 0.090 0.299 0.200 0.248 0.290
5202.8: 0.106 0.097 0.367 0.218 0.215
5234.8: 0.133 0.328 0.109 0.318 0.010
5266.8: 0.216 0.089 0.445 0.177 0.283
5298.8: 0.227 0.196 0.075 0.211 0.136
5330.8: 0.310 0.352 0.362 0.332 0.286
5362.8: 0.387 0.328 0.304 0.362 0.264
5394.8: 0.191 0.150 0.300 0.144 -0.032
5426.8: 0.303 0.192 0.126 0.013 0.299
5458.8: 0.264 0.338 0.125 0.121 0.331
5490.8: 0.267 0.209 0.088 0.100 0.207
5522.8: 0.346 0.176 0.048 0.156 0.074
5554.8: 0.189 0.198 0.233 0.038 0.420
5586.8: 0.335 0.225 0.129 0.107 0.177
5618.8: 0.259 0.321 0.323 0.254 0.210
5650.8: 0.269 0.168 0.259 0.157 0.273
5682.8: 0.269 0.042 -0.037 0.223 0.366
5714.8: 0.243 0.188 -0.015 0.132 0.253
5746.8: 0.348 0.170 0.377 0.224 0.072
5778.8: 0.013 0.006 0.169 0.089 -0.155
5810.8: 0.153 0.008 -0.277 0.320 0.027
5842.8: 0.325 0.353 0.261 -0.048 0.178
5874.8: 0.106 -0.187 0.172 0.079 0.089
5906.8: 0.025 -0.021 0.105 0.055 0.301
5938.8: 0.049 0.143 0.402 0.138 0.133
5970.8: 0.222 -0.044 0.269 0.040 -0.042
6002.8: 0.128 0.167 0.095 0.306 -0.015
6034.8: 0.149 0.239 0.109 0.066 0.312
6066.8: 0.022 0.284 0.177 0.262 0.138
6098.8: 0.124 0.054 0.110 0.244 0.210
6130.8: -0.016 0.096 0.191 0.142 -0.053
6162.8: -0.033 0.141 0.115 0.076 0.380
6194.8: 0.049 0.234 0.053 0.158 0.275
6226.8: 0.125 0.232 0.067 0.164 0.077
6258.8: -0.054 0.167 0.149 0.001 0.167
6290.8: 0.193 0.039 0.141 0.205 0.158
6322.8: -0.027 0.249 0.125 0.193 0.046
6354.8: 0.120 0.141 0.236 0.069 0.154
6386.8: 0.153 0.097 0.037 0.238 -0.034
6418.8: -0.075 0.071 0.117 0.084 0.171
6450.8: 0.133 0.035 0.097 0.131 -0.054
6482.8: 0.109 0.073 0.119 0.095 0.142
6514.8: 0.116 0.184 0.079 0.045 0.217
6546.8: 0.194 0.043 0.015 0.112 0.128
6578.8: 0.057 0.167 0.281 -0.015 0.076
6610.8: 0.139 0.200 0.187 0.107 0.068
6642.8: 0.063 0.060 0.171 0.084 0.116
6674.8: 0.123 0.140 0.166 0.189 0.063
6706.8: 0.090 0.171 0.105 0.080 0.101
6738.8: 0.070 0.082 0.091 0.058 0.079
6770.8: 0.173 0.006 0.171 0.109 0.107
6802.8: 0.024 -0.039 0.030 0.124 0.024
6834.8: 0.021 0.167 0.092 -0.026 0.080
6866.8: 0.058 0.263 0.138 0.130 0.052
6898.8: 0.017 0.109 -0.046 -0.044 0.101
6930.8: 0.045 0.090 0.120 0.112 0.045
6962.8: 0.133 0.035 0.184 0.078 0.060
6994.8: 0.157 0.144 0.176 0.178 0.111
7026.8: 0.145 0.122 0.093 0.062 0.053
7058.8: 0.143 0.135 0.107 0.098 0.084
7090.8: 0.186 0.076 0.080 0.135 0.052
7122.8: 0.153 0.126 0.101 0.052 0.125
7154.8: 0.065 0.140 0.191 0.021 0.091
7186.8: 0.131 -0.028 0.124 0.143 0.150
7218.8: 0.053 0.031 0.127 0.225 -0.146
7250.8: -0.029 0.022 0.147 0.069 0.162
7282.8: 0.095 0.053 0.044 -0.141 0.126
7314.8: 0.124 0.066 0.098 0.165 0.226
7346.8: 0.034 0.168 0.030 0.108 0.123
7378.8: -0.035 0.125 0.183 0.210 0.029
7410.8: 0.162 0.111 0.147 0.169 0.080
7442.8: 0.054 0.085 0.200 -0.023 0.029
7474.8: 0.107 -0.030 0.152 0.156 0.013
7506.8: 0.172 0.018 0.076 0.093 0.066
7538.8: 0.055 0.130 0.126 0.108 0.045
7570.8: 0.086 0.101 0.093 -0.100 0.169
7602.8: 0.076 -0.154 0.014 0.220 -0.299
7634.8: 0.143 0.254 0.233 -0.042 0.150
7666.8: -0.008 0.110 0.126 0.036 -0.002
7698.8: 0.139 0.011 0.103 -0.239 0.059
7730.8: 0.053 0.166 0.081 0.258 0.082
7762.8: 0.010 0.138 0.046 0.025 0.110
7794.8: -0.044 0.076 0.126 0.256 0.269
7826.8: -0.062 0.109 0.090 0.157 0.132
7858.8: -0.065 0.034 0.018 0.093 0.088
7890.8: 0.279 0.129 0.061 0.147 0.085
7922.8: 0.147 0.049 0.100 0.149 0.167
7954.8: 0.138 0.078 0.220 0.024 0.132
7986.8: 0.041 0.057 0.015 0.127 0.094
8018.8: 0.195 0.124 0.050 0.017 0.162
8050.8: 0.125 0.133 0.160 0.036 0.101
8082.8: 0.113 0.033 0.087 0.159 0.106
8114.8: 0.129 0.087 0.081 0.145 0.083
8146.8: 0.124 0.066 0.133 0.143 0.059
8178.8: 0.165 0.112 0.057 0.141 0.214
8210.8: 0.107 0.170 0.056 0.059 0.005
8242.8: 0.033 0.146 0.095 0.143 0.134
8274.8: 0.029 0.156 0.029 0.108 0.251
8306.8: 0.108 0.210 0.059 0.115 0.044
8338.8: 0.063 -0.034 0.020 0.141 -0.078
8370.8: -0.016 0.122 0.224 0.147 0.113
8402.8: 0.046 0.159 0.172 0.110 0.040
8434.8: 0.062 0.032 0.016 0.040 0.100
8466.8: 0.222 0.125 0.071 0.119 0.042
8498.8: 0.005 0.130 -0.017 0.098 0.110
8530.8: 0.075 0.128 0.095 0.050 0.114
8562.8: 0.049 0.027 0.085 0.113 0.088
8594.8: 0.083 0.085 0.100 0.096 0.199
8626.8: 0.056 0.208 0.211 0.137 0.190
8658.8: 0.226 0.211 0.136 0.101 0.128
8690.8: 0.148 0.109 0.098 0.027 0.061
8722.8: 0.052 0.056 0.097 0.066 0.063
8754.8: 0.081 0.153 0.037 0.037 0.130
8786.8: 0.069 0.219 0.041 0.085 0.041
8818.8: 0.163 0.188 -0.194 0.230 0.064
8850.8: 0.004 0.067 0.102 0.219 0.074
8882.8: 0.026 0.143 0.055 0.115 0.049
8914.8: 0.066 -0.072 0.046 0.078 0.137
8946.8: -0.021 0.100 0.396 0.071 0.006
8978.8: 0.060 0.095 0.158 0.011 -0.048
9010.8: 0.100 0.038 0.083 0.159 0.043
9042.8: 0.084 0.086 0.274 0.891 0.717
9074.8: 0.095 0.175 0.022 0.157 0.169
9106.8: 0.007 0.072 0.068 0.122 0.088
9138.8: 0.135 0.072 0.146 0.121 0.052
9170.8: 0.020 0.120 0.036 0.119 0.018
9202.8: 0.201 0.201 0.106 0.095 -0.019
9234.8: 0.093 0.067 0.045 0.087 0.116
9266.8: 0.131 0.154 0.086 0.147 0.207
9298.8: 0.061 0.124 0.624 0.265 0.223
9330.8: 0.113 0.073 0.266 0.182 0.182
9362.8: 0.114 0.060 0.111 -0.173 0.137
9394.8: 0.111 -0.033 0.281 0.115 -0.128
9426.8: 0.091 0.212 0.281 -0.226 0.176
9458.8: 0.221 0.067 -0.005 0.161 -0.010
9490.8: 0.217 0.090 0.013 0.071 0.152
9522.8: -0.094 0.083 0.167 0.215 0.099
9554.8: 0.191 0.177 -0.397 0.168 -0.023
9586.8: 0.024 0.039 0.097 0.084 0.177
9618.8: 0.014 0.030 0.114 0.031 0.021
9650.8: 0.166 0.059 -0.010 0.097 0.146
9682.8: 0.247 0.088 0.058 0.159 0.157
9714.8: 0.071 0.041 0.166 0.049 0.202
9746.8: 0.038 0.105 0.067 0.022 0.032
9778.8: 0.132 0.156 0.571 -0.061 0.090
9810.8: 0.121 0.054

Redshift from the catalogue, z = 1.43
